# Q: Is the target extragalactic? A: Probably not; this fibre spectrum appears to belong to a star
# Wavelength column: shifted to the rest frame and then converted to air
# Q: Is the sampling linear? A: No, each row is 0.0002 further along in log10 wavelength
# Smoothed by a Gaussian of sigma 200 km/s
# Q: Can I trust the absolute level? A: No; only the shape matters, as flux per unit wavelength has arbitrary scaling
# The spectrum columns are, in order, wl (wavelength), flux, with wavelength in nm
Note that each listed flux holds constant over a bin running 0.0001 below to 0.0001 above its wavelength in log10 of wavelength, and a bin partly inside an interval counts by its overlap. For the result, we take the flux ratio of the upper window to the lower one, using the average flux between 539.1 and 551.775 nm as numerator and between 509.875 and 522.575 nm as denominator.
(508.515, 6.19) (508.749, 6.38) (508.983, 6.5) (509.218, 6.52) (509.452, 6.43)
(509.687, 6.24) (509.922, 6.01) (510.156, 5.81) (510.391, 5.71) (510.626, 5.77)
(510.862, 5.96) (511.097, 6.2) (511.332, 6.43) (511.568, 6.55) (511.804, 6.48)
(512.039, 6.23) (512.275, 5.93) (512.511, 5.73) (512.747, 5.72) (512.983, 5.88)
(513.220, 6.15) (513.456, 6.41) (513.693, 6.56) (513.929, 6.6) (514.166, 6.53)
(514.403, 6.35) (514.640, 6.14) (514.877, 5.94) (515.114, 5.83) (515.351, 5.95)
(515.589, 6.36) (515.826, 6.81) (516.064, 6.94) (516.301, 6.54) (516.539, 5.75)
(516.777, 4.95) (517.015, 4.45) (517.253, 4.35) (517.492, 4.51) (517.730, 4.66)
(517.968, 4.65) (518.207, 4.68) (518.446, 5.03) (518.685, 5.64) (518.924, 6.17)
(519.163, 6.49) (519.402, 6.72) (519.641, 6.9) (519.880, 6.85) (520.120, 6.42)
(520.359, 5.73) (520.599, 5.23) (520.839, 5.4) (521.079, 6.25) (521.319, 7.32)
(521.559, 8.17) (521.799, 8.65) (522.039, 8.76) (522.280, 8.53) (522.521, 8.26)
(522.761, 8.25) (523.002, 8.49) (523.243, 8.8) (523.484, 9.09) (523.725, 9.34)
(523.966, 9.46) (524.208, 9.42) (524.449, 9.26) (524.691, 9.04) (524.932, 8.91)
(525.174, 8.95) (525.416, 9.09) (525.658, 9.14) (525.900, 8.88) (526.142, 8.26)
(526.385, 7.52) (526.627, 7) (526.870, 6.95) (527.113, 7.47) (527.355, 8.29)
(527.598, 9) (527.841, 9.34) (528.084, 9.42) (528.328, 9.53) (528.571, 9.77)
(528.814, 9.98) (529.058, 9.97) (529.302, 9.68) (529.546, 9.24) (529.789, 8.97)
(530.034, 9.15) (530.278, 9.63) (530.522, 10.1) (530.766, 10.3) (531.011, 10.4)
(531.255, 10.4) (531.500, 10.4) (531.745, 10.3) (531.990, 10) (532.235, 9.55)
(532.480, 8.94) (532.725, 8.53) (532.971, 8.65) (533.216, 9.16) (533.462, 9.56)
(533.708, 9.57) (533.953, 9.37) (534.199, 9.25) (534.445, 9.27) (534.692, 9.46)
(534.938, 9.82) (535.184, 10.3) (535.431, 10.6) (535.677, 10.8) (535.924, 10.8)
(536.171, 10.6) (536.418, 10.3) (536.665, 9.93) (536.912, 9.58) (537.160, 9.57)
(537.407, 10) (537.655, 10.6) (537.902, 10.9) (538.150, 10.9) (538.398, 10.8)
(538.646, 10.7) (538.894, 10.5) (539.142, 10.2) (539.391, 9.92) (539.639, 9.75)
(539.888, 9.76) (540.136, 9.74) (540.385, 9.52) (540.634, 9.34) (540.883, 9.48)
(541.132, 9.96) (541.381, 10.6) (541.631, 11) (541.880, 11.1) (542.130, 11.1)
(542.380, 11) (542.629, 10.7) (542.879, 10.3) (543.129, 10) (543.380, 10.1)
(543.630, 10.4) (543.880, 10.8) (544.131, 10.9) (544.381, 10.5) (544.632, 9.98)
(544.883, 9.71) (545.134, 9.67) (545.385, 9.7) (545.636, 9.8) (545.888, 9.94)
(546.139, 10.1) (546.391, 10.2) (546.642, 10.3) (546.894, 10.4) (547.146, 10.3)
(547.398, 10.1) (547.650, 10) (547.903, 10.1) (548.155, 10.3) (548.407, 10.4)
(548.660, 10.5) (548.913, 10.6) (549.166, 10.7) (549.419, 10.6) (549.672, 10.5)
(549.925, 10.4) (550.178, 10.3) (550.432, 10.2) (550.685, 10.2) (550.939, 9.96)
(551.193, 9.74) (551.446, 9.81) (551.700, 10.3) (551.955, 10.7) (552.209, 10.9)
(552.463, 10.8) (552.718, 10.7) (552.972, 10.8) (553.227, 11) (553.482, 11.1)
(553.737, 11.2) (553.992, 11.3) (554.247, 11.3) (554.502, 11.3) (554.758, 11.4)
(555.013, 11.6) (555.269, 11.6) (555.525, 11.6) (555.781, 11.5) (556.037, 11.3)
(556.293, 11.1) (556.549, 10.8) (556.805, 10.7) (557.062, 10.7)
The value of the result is 1.65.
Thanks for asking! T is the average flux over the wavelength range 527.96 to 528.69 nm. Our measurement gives 9.57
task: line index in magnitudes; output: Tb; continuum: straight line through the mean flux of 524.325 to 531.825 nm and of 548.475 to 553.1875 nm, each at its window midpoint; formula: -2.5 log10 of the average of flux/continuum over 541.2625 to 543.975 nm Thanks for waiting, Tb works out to -0.07 mag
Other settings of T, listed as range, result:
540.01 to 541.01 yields 9.53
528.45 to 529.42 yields 9.85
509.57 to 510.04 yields 6.13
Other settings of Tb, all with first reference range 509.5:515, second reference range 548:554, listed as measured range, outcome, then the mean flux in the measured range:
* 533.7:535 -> -0.095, 9.43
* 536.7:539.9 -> -0.130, 10.3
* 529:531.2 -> -0.190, 9.73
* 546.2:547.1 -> -0.027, 10.3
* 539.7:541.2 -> -0.034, 9.63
